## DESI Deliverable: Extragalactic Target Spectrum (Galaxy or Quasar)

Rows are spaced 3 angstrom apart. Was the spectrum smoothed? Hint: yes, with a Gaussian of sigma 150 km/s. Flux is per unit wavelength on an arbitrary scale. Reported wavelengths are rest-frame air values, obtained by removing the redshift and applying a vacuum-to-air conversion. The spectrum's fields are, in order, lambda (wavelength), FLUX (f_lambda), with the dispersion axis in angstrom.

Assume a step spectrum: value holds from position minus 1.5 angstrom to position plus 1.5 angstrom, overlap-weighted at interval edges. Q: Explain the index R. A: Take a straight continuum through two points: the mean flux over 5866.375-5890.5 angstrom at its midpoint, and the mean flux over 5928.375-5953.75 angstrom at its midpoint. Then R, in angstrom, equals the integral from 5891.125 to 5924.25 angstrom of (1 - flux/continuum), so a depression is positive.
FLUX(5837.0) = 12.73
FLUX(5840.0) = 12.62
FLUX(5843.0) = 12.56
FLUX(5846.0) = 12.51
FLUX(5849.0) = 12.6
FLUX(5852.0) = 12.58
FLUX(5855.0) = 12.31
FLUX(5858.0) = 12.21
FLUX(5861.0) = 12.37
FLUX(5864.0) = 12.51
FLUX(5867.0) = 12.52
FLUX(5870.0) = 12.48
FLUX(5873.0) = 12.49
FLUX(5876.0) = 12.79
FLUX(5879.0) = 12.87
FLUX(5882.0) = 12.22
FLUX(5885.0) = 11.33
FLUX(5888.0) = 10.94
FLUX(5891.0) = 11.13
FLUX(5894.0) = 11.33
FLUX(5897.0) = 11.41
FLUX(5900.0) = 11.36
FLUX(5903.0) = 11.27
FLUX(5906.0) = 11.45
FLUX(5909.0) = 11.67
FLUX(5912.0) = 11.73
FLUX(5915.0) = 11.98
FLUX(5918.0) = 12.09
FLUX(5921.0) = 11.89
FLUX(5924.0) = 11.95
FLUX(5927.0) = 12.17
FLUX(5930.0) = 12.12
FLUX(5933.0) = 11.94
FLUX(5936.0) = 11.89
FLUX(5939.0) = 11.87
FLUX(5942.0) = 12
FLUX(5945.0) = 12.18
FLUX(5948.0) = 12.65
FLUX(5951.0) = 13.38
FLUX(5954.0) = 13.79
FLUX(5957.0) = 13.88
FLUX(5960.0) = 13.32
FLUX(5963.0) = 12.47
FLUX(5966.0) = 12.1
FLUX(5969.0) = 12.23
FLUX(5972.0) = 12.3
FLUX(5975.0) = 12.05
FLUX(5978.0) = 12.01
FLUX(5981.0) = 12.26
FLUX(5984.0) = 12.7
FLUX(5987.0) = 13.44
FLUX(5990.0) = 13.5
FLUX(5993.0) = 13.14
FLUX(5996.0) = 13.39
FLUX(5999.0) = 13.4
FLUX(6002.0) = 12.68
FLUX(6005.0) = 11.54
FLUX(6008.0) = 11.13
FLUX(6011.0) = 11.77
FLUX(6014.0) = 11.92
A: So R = 1.67 angstrom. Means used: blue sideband 12.1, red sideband 12.3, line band 11.6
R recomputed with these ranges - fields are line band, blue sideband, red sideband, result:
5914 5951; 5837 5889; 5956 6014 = 1.1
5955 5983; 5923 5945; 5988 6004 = 0.3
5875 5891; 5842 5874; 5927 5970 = 0.7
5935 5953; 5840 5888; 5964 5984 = -0.2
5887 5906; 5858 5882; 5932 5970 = 2.0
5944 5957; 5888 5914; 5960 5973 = -1.0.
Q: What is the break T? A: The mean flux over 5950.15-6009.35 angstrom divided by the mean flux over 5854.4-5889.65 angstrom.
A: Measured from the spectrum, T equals 1.0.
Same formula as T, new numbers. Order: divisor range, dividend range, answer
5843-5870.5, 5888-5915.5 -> 0.92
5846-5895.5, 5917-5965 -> 1.02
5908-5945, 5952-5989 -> 1.07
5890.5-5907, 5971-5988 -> 1.10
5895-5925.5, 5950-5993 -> 1.10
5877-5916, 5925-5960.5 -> 1.08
